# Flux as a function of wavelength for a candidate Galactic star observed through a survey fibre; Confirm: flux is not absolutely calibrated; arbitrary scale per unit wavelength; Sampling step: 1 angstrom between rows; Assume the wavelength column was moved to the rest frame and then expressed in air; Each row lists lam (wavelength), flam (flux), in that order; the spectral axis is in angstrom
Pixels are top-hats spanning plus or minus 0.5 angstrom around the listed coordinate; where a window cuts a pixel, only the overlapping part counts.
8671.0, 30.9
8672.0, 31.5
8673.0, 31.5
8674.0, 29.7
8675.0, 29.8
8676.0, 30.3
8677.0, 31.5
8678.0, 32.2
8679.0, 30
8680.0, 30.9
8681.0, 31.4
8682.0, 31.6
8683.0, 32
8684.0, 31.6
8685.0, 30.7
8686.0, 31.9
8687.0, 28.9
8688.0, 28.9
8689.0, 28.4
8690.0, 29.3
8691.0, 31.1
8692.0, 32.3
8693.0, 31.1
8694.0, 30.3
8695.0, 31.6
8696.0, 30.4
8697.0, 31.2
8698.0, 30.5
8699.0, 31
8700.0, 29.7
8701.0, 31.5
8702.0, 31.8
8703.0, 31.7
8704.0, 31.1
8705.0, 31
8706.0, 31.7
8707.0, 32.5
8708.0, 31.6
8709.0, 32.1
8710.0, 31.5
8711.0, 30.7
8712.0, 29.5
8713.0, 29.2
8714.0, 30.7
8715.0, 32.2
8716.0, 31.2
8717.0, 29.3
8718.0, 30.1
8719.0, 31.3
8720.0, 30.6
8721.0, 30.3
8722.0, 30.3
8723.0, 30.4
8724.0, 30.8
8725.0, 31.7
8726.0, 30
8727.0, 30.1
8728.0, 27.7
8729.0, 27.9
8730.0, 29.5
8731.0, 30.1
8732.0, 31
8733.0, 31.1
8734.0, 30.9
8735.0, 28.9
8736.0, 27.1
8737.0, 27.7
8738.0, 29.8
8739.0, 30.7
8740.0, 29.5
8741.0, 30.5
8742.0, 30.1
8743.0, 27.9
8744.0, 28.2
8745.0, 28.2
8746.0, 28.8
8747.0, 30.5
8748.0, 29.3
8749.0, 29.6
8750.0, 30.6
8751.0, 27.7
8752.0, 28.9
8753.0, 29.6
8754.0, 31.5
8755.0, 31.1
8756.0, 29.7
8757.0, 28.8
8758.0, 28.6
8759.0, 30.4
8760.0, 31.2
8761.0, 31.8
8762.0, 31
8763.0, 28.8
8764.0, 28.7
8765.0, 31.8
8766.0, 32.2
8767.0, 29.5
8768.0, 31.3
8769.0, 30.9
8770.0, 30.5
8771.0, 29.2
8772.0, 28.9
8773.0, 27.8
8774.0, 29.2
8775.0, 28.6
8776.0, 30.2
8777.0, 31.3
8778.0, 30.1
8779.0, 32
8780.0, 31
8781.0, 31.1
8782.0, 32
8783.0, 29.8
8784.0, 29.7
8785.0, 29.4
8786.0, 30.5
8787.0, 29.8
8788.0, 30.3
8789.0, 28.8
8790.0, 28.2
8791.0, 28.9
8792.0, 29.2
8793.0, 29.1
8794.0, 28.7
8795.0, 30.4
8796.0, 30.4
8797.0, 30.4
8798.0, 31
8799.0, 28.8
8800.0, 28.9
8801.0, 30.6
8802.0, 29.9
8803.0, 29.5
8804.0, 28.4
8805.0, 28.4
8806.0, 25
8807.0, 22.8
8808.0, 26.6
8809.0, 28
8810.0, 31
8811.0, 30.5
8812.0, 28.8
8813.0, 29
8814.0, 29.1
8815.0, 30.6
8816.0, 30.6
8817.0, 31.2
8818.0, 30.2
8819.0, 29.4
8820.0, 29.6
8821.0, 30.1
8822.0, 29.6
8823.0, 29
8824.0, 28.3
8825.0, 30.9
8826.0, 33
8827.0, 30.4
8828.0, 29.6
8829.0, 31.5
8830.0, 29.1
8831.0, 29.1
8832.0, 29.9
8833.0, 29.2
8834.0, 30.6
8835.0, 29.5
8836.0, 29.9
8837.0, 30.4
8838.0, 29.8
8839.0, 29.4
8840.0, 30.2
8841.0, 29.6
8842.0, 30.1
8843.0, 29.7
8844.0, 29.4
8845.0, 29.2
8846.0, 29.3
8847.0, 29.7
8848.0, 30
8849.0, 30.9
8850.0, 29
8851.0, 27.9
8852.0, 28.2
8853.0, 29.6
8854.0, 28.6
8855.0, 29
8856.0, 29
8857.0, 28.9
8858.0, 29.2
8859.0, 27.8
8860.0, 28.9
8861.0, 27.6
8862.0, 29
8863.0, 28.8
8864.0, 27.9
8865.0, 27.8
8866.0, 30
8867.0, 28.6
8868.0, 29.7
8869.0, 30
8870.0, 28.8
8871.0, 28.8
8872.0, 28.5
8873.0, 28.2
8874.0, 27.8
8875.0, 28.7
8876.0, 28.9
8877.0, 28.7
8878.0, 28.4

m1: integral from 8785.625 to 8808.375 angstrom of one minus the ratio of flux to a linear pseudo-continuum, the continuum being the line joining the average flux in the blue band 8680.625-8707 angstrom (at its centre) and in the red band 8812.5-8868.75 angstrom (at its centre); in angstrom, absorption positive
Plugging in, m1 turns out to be 0.78 angstrom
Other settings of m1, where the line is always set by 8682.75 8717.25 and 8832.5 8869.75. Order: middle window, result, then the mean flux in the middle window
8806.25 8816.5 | 0.37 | 28.6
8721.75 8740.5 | 0.49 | 29.7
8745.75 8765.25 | 0.23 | 29.9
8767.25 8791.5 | 0.04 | 30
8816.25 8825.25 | -0.07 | 29.8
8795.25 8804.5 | 0.00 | 29.8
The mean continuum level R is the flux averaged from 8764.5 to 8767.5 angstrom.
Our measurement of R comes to 31.2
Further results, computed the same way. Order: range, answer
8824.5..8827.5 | 31.4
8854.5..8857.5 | 29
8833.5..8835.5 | 30.1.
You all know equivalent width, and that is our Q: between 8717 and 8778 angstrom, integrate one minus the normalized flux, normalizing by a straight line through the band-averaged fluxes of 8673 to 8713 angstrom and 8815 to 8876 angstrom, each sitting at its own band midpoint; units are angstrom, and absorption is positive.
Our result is 1.0 angstrom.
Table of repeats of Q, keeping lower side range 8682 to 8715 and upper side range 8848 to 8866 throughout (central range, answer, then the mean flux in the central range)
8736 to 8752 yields 0.58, 29.2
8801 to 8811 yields 0.49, 28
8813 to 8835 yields -0.59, 30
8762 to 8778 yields -0.01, 30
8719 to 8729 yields 0.13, 30.1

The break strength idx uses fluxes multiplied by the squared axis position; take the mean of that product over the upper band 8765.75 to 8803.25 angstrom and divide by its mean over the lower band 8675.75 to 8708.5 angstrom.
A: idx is 0.99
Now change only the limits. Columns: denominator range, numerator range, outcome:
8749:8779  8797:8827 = 0.99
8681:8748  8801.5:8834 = 0.99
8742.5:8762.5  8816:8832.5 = 1.03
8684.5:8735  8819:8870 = 0.99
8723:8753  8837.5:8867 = 1.01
